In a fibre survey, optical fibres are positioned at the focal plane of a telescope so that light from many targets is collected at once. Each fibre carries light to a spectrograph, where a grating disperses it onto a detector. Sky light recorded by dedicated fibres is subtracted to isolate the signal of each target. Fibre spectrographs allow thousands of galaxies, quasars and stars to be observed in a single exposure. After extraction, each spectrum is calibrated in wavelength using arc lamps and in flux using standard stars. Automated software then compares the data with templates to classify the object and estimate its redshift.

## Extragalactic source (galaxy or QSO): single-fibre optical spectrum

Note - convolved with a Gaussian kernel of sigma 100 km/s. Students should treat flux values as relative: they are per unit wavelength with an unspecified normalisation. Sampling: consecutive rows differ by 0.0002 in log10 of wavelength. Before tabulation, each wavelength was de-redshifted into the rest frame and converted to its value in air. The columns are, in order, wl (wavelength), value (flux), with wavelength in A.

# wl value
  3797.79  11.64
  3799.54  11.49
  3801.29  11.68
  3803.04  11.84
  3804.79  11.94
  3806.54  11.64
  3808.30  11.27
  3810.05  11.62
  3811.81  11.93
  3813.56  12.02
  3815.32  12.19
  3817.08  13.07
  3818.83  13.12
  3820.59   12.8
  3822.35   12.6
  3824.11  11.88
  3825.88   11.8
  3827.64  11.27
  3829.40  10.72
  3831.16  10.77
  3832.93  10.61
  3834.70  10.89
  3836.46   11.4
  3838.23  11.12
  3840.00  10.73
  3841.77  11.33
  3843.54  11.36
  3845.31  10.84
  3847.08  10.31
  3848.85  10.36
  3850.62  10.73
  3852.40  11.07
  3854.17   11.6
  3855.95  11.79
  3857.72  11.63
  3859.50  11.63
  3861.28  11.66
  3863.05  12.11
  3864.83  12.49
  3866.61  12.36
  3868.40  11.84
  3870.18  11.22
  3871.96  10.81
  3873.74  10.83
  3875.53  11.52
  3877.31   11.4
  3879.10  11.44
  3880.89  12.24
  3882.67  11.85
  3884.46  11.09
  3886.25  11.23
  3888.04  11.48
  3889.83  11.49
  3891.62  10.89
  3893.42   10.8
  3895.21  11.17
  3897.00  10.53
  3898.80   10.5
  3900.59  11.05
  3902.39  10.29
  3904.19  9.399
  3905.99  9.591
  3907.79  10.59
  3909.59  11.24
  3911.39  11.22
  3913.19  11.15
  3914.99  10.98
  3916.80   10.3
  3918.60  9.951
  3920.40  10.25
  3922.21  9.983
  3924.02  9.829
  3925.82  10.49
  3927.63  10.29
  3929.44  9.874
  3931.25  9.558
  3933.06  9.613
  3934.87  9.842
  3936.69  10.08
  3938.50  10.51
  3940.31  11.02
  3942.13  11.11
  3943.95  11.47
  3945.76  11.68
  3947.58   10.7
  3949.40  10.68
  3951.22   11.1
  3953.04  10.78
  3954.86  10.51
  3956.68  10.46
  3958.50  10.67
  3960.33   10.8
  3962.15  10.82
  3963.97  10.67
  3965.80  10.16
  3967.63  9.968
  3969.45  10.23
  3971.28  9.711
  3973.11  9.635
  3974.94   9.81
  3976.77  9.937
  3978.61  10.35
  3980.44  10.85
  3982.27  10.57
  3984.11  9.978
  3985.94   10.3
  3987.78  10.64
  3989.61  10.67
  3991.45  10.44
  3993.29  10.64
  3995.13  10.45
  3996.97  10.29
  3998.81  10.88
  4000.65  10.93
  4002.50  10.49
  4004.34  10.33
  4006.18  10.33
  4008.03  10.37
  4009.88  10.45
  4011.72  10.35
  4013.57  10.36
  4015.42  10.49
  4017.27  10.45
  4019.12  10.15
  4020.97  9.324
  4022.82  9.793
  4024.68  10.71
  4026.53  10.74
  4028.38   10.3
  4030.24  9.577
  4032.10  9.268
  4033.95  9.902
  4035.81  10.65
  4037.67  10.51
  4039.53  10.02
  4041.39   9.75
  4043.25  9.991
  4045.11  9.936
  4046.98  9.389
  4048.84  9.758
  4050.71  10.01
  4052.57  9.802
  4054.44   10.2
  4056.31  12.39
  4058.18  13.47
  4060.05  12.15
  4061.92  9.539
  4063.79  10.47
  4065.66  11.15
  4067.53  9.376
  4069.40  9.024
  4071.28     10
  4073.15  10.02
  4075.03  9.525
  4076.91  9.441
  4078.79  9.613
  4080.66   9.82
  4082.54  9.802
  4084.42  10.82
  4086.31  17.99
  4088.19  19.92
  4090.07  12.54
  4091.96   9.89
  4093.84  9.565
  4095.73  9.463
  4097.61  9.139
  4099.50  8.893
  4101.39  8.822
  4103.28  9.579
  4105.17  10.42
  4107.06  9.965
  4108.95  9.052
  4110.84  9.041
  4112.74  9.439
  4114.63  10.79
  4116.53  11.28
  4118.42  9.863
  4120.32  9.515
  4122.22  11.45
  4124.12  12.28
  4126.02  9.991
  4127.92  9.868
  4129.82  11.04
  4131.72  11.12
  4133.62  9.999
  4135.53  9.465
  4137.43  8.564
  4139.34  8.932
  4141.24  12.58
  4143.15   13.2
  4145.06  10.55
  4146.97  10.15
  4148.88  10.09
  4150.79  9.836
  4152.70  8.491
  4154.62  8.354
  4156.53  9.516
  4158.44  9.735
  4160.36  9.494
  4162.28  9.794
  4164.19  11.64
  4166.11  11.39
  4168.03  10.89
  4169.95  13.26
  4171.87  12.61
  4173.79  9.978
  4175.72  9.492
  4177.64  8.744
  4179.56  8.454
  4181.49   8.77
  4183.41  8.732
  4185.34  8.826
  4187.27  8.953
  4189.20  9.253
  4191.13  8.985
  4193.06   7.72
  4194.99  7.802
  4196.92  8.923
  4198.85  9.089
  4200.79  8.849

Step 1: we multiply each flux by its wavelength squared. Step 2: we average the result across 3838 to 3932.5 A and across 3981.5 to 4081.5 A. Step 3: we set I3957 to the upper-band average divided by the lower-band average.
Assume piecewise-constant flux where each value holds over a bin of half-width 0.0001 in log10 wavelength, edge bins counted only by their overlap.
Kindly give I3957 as 1.01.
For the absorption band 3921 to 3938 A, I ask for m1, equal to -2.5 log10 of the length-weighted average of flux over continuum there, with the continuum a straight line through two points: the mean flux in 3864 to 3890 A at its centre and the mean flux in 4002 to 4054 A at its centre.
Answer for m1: 0.11 mag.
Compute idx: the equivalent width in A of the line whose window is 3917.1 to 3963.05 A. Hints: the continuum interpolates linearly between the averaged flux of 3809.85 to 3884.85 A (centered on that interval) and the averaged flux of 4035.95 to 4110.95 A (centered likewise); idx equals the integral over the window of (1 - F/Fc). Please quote 2.6 A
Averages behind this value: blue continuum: 11.5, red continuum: 10.5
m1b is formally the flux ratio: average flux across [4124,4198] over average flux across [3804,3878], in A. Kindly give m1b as 0.86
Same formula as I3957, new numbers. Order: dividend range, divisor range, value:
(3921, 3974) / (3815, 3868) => 0.95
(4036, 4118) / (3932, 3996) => 1.06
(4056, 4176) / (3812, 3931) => 1.07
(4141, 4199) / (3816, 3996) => 1.03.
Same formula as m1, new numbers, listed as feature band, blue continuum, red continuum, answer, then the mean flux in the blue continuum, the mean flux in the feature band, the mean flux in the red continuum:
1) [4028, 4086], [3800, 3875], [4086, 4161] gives 0.04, 11.5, 10.3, 10.4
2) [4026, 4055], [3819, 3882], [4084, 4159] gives 0.09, 11.4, 9.97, 10.5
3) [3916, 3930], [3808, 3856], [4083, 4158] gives 0.11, 11.5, 10.1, 10.5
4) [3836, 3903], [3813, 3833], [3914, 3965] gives 0.01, 12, 11.3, 10.5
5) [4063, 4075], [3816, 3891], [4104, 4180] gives 0.06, 11.5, 9.97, 10.3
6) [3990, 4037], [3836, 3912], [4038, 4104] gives 0.05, 11.2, 10.3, 10.6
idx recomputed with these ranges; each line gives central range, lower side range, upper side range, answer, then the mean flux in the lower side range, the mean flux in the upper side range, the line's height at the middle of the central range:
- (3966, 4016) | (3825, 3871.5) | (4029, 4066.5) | 1.4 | 11.3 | 10.4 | 10.6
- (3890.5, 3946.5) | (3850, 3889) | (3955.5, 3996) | 2.6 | 11.6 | 10.4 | 11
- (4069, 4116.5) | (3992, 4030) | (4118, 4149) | -0.2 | 10.4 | 10.5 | 10.5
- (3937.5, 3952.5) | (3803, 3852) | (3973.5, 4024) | -0.4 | 11.5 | 10.3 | 10.7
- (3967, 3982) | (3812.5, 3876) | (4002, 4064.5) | 0.9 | 11.5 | 10.3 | 10.7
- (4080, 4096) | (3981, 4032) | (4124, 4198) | -3.5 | 10.4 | 9.91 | 10.1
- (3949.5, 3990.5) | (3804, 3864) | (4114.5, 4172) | 2.5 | 11.5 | 10.5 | 11.1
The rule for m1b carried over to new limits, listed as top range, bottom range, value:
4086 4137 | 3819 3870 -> 0.93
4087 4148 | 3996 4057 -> 1.03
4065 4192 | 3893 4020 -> 0.98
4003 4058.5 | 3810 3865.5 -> 0.89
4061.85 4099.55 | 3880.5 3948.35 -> 1.02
